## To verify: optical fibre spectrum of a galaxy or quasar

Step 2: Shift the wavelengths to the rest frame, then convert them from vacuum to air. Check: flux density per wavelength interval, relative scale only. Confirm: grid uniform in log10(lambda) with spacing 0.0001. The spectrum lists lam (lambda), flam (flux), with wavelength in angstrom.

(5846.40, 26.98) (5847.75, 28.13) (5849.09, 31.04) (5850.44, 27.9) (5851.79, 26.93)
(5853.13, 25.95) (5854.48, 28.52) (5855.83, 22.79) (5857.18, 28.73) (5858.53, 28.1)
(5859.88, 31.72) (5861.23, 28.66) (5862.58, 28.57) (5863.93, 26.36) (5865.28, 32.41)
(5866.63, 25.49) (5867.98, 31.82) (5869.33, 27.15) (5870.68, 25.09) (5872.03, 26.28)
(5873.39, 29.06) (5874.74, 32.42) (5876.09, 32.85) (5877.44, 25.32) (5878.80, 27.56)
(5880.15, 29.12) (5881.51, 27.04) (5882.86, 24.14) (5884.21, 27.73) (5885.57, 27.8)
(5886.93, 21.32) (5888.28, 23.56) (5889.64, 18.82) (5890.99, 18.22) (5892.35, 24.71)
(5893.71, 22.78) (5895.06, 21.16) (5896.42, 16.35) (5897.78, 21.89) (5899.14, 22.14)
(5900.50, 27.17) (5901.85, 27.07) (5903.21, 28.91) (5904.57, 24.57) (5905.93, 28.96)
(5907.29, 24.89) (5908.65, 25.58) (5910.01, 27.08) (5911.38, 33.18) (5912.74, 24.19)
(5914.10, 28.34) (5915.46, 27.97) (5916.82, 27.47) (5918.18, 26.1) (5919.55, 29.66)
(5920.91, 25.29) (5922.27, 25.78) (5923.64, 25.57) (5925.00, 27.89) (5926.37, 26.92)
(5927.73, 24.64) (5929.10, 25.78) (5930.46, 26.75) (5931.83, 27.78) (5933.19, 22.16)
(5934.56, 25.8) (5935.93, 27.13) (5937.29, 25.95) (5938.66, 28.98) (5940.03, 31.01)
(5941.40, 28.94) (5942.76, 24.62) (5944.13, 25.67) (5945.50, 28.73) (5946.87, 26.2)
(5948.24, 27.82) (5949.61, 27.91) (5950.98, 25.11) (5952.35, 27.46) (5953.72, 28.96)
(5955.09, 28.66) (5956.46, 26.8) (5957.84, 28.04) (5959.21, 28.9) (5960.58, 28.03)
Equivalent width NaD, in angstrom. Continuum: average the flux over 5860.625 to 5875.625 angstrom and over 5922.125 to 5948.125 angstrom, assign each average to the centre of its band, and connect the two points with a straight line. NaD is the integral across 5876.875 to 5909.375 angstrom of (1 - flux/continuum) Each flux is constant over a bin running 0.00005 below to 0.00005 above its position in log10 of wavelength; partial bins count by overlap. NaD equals 4.0 angstrom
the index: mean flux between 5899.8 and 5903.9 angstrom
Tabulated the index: 27.7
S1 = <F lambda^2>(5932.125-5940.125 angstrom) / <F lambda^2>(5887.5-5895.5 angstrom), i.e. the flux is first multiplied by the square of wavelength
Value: 1.25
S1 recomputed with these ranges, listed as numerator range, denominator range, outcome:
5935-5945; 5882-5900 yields 1.24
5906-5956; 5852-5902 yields 1.05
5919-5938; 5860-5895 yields 1.00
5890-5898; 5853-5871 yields 0.75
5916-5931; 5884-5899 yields 1.22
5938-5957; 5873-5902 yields 1.14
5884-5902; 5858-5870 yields 0.79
